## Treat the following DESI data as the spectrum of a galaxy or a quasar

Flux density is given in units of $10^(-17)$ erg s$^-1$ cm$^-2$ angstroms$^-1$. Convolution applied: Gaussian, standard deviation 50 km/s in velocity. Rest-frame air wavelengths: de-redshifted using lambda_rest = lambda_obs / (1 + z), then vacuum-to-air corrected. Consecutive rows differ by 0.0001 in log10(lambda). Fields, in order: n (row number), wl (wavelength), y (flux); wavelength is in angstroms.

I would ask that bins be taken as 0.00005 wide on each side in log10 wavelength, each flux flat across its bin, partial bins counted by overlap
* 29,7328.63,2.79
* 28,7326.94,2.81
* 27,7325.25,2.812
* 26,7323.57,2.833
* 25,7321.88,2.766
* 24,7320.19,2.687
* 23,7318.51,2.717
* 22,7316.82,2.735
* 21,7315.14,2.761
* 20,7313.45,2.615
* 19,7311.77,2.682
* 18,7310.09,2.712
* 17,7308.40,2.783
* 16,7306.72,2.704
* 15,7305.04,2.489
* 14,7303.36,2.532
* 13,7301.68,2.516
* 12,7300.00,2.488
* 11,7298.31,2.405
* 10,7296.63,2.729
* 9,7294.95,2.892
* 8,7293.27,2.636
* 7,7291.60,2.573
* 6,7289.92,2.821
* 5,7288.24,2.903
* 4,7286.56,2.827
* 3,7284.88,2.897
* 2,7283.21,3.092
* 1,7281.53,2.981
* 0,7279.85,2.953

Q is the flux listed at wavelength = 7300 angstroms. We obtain 2.488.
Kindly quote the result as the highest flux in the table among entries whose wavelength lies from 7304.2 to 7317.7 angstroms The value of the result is 2.783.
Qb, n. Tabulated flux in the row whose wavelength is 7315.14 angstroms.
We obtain 2.761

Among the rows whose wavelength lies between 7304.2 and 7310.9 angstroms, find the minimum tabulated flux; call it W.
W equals 2.489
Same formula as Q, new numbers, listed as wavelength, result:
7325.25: 2.812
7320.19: 2.687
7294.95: 2.892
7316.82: 2.735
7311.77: 2.682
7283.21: 3.092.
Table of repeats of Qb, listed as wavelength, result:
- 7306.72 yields 2.704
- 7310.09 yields 2.712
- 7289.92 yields 2.821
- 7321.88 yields 2.766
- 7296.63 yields 2.729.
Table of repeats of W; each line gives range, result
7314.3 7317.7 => 2.735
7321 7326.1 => 2.766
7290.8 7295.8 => 2.573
